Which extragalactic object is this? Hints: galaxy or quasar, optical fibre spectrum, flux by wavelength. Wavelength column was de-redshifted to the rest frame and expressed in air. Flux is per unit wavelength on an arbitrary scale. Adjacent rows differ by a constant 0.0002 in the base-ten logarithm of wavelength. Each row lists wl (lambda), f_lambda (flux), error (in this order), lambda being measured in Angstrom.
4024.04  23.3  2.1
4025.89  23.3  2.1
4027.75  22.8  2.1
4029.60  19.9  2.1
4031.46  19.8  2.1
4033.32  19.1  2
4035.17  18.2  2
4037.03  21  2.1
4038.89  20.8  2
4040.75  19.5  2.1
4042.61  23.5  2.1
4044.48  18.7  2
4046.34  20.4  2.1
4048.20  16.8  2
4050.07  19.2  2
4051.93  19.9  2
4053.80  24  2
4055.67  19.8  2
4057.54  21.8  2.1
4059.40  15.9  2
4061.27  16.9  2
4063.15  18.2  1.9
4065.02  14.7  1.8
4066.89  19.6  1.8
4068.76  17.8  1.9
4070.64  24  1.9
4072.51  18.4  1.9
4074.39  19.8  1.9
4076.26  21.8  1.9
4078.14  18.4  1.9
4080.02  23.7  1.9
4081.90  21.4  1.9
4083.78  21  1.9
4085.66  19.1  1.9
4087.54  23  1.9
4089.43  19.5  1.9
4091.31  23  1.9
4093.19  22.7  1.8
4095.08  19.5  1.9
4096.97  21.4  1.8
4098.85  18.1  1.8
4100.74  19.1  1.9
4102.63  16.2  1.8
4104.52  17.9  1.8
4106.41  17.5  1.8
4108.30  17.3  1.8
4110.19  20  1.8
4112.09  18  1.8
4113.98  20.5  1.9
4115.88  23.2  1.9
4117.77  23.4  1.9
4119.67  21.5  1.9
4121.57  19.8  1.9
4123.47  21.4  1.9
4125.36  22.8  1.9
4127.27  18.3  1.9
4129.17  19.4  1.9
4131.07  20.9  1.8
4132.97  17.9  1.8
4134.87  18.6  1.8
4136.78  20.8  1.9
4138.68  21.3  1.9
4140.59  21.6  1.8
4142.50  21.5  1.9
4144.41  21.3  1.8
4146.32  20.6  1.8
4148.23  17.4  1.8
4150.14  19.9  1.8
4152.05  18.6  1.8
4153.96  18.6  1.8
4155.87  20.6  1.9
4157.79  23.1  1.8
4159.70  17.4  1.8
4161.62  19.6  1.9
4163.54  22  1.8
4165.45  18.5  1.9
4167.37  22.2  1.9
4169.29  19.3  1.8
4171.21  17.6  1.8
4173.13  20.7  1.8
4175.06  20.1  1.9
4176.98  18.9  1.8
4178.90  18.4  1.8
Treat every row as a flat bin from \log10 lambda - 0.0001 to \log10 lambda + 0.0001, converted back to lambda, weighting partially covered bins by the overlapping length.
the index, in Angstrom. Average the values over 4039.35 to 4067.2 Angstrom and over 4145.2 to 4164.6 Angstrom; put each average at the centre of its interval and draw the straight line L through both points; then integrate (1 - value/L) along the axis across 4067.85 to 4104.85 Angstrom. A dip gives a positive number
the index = -1.7 Angstrom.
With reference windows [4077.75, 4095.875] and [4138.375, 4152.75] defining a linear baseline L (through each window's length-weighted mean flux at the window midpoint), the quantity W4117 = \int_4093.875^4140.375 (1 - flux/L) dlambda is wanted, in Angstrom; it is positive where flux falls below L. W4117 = 2.0 Angstrom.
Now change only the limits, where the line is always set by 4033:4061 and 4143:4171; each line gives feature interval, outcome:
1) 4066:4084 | -0.6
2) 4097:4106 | 0.8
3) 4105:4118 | 0.1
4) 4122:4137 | -0.1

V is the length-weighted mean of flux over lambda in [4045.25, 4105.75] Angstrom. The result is 19.8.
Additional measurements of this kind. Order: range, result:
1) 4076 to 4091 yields 21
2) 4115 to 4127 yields 21.8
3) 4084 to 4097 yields 21.1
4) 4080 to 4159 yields 20.2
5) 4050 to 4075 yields 19.3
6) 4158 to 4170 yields 20.1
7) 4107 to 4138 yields 20.2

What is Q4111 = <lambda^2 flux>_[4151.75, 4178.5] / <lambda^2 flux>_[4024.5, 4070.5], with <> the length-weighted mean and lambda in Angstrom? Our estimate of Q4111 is 1.1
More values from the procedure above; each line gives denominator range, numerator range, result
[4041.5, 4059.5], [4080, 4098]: 1.08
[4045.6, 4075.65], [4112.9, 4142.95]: 1.12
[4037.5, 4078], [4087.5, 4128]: 1.05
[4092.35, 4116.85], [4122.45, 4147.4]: 1.08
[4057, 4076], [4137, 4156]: 1.12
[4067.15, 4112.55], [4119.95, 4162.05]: 1.03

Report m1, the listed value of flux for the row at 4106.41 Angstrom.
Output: 17.5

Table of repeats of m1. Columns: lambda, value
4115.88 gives 23.2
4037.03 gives 21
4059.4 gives 15.9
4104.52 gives 17.9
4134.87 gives 18.6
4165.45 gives 18.5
